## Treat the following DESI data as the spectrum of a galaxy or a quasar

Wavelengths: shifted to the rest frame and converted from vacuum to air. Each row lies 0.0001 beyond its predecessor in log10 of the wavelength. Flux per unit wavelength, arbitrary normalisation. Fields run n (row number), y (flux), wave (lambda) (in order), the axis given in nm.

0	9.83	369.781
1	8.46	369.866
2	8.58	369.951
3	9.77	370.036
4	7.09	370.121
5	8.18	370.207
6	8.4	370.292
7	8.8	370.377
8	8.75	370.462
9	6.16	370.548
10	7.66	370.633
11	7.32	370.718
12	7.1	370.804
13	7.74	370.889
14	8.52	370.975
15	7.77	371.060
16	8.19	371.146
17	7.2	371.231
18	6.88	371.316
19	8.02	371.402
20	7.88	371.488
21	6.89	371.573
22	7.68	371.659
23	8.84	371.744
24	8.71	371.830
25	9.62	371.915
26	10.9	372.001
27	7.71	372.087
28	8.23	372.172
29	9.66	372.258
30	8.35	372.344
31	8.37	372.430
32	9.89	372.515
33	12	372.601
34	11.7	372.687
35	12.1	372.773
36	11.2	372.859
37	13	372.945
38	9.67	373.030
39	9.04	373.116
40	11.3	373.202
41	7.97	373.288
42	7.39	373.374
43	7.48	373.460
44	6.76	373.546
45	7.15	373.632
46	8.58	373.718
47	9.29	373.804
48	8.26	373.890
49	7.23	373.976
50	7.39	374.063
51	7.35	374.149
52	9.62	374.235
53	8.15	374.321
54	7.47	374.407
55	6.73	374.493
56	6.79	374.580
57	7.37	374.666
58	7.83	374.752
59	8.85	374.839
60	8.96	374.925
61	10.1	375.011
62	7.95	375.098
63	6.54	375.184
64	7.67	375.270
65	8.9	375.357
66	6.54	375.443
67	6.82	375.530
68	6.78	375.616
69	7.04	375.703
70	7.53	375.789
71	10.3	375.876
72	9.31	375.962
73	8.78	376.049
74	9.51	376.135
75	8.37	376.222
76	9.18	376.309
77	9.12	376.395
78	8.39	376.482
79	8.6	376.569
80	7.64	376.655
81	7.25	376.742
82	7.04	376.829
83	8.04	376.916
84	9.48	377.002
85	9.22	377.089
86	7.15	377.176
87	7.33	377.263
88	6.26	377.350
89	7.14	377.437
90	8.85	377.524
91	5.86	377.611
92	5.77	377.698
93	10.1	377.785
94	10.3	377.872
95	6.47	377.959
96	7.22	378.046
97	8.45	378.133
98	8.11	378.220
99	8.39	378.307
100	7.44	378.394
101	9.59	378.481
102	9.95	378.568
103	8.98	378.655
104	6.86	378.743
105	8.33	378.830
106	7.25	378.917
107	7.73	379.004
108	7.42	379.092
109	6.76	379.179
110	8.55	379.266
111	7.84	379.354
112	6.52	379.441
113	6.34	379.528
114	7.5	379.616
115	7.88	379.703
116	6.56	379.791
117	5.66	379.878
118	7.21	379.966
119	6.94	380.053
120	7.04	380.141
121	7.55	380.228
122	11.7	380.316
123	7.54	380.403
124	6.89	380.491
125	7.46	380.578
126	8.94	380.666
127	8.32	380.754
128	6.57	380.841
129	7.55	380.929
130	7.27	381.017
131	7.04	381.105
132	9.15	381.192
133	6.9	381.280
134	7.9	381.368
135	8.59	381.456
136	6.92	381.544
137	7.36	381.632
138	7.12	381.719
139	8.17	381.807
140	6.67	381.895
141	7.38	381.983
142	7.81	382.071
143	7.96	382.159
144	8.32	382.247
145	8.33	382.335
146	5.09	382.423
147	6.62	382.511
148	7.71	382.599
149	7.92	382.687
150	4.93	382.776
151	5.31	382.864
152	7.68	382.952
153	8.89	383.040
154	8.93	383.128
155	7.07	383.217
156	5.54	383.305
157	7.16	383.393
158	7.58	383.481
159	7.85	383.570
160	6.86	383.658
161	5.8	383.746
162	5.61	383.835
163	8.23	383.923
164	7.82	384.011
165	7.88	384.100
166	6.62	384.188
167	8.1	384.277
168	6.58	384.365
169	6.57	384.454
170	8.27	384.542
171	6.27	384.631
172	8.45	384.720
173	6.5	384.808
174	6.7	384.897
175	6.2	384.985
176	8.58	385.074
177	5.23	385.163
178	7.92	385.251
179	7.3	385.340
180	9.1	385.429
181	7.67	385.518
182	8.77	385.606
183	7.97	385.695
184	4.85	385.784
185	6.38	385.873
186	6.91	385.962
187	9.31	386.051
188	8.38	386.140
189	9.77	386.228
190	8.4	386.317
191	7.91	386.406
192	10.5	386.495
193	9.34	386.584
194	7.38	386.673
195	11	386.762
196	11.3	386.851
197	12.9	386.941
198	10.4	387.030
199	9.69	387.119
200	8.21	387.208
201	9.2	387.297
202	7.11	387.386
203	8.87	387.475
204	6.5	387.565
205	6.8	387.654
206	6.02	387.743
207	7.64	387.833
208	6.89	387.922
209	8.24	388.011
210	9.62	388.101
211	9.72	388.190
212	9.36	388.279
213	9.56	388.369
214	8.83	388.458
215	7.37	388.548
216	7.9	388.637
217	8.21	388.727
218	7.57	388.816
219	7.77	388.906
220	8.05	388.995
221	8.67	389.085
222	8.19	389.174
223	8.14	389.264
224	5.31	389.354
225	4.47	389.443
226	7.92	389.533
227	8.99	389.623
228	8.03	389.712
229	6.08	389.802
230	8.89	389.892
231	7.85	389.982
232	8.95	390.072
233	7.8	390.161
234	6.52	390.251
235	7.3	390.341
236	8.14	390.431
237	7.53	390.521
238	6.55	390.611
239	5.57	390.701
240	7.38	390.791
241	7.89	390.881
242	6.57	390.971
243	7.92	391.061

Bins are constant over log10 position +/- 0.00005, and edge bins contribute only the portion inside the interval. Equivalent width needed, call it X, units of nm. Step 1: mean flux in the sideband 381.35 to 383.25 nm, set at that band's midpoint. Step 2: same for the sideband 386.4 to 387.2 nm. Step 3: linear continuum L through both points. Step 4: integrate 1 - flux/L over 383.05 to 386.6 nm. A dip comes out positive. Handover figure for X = 0.54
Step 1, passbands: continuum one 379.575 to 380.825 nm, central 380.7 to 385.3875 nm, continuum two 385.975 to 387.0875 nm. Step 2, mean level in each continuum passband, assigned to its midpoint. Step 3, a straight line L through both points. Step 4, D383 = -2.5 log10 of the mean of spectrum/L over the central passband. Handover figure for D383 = 0.17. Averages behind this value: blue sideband 7.64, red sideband 9.64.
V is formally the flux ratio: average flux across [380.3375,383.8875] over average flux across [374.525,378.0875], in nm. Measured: 0.9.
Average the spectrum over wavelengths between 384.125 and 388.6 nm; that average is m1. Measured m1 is 8.14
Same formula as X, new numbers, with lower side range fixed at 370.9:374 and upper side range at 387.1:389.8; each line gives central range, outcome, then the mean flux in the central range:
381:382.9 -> 0.23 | 7.3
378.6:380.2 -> 0.22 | 7.32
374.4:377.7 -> 0.27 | 7.94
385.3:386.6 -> -0.01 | 8.15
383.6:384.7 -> 0.15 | 7.09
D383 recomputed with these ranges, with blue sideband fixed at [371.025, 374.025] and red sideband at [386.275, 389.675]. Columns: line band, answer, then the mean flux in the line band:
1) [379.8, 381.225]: 0.13 mag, 7.64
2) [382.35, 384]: 0.22 mag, 6.98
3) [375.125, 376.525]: 0.08 mag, 8.17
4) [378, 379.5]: 0.10 mag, 7.95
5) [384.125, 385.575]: 0.17 mag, 7.28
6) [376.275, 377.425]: 0.09 mag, 8.02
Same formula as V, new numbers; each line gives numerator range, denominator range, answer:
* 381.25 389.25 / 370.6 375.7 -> 0.93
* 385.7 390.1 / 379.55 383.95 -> 1.12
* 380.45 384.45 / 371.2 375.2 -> 0.85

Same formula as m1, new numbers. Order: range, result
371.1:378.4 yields 8.36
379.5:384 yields 7.37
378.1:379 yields 8.31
